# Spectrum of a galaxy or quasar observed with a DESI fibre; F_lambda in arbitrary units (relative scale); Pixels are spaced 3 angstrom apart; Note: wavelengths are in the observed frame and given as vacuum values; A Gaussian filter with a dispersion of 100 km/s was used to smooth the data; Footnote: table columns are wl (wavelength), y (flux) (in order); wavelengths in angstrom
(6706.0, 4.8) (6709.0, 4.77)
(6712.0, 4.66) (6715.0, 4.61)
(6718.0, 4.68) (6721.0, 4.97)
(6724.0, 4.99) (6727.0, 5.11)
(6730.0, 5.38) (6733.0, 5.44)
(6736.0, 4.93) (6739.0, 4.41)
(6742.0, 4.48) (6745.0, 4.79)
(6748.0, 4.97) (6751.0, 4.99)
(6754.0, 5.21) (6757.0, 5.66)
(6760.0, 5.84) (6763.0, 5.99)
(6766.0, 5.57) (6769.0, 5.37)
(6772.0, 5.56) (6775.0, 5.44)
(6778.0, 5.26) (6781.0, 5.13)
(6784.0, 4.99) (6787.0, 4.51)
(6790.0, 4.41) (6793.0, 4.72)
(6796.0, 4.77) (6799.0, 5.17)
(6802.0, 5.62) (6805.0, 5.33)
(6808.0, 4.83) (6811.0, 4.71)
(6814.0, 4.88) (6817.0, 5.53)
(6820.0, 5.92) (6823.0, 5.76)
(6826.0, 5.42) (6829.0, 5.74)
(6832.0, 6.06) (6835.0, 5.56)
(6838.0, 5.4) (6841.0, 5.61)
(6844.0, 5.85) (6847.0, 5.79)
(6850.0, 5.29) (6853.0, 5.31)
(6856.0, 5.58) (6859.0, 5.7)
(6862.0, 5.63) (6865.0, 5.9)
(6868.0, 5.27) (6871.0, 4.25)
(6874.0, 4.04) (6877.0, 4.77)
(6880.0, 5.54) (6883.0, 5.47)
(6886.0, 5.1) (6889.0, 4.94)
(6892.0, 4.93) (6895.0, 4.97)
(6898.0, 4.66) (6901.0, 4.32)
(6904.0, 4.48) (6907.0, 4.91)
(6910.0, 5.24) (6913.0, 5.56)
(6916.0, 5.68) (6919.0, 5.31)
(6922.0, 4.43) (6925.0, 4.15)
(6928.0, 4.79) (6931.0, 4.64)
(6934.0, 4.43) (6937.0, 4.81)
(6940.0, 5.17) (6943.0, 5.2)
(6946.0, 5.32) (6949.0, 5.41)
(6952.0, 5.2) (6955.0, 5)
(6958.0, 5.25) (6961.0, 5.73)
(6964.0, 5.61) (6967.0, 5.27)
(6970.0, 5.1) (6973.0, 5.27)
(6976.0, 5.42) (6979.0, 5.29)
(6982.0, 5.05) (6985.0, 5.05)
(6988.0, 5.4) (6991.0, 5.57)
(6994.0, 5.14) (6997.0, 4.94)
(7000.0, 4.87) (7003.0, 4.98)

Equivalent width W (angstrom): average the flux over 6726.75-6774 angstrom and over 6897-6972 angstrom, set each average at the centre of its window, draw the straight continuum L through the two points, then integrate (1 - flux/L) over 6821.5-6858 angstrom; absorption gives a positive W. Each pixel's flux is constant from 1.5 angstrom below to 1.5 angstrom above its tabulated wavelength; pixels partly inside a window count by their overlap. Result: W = -3.4 angstrom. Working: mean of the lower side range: 5.24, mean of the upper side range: 5.03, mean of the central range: 5.62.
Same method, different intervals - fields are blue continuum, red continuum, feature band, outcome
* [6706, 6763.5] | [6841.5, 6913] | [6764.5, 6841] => -2.89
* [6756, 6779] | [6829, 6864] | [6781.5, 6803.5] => 2.78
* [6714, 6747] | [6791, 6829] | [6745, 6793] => -1.64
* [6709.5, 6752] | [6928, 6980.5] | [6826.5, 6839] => -1.66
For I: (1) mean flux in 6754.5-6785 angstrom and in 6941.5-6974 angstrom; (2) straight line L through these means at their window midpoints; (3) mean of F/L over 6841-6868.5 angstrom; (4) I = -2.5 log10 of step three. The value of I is -0.04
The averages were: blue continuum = 5.48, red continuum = 5.31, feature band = 5.6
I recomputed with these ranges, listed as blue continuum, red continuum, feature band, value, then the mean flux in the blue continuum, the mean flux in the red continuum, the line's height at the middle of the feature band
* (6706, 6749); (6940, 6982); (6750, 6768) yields -0.13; 4.87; 5.3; 4.93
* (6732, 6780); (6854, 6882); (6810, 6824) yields -0.03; 5.24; 5.19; 5.22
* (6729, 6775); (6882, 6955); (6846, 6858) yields -0.09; 5.24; 4.96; 5.07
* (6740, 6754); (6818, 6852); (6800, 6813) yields 0.06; 4.84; 5.67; 5.4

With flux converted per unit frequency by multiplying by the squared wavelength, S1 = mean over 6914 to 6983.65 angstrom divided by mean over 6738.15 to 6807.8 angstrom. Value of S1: 1.05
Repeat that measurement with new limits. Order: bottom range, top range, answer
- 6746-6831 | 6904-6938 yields 0.97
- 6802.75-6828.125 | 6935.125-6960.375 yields 1.01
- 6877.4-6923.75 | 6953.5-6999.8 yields 1.07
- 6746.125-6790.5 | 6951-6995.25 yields 1.06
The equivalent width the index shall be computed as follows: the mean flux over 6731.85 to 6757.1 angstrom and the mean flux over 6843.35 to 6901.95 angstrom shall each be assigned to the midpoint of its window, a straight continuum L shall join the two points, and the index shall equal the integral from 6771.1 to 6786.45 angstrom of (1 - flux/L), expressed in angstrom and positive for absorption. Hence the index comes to -0.66 angstrom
